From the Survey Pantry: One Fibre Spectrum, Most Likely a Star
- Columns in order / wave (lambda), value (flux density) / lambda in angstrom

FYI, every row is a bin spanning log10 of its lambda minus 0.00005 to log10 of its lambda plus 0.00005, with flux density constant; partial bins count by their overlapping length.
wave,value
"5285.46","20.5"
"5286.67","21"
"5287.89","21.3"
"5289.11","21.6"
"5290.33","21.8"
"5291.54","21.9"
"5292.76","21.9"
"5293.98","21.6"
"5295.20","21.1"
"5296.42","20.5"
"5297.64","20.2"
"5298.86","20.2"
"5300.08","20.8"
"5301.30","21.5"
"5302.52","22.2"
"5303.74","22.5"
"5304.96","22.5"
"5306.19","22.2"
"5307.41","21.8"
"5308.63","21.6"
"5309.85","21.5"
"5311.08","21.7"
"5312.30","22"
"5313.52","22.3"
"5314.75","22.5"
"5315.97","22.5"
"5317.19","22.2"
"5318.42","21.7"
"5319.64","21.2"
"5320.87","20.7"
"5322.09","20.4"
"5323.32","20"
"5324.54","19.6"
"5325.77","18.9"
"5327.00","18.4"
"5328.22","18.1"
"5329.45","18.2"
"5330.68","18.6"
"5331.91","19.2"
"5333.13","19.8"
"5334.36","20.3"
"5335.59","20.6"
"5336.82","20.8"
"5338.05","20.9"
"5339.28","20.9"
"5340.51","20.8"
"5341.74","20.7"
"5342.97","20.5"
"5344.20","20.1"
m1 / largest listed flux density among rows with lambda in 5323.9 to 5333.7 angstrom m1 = 19.8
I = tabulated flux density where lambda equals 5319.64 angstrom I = 21.2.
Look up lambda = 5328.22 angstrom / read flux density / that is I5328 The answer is 18.1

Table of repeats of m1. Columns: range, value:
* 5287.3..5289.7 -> 21.6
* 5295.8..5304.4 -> 22.5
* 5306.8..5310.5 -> 21.8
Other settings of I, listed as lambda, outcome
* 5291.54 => 21.9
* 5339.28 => 20.9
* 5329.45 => 18.2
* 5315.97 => 22.5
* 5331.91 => 19.2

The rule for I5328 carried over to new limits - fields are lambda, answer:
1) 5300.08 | 20.8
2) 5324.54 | 19.6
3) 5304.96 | 22.5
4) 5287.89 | 21.3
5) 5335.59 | 20.6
